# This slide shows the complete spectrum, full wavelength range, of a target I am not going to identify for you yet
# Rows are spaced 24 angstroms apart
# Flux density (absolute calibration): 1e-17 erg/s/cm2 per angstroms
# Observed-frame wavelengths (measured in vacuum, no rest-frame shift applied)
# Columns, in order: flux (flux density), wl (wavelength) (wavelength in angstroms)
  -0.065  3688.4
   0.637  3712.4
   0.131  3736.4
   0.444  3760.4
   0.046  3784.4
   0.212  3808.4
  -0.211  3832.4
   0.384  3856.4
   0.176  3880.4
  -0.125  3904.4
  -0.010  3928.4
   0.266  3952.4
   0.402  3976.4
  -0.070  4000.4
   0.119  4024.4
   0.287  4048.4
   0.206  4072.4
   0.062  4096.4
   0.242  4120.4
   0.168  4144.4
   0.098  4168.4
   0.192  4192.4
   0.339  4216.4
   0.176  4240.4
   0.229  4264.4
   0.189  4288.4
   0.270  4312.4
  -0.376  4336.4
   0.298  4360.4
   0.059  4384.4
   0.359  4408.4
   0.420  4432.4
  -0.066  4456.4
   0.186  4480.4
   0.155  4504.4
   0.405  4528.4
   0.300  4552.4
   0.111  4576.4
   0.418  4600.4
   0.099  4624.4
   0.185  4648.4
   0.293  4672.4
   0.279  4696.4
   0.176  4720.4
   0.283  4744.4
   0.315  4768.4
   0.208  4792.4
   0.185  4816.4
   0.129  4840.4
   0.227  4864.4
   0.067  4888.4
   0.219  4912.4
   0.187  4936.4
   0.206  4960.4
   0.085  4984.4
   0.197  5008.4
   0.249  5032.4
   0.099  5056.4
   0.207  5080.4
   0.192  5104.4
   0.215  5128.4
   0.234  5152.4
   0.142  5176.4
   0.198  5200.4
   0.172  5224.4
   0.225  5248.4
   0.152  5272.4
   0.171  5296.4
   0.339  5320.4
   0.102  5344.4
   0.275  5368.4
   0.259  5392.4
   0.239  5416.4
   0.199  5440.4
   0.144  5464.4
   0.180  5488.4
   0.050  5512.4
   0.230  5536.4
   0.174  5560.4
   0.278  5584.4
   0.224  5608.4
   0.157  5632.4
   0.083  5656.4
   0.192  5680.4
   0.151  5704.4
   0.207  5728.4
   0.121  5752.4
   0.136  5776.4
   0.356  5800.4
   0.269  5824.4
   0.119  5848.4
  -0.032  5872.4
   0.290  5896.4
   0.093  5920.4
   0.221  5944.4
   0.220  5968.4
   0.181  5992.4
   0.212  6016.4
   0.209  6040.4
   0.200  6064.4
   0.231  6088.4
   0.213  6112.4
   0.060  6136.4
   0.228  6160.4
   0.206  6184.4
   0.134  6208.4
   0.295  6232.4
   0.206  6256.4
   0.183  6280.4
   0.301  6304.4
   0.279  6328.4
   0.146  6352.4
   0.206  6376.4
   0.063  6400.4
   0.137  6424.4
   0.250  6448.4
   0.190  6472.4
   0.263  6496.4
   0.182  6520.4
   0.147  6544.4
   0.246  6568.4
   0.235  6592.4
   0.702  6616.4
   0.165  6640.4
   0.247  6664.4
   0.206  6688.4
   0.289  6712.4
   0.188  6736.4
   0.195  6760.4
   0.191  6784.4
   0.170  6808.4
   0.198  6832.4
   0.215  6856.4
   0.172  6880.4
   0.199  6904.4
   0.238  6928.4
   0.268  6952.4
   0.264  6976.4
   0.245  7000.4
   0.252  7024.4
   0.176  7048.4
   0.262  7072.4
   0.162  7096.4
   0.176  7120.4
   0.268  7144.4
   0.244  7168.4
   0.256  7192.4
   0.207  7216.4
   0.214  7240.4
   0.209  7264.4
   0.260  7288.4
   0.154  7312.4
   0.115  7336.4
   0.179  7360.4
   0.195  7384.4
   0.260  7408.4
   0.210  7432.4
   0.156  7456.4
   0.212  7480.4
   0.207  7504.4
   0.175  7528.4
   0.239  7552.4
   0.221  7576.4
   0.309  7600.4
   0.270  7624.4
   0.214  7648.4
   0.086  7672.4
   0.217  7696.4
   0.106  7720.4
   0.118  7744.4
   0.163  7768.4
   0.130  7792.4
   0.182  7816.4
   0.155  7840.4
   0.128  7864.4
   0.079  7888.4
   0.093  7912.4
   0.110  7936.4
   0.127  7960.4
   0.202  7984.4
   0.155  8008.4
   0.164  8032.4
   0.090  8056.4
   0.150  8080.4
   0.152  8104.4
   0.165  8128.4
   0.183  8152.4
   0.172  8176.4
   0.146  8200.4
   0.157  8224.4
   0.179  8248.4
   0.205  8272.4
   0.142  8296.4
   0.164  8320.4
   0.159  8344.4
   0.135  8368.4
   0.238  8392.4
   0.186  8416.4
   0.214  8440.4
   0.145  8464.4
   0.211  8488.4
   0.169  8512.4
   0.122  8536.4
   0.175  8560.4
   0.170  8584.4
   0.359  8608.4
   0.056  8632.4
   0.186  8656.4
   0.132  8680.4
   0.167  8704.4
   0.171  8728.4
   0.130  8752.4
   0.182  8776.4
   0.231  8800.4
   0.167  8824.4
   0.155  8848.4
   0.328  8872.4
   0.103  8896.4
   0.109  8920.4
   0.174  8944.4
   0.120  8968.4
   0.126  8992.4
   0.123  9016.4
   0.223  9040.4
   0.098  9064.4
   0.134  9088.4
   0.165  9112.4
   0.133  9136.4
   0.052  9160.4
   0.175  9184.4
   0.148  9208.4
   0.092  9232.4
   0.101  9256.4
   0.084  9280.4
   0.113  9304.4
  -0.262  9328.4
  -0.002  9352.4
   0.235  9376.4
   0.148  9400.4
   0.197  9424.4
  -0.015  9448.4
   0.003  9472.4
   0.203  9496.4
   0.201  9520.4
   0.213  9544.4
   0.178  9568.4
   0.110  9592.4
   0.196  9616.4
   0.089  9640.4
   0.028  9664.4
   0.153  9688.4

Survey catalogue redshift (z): 0.77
